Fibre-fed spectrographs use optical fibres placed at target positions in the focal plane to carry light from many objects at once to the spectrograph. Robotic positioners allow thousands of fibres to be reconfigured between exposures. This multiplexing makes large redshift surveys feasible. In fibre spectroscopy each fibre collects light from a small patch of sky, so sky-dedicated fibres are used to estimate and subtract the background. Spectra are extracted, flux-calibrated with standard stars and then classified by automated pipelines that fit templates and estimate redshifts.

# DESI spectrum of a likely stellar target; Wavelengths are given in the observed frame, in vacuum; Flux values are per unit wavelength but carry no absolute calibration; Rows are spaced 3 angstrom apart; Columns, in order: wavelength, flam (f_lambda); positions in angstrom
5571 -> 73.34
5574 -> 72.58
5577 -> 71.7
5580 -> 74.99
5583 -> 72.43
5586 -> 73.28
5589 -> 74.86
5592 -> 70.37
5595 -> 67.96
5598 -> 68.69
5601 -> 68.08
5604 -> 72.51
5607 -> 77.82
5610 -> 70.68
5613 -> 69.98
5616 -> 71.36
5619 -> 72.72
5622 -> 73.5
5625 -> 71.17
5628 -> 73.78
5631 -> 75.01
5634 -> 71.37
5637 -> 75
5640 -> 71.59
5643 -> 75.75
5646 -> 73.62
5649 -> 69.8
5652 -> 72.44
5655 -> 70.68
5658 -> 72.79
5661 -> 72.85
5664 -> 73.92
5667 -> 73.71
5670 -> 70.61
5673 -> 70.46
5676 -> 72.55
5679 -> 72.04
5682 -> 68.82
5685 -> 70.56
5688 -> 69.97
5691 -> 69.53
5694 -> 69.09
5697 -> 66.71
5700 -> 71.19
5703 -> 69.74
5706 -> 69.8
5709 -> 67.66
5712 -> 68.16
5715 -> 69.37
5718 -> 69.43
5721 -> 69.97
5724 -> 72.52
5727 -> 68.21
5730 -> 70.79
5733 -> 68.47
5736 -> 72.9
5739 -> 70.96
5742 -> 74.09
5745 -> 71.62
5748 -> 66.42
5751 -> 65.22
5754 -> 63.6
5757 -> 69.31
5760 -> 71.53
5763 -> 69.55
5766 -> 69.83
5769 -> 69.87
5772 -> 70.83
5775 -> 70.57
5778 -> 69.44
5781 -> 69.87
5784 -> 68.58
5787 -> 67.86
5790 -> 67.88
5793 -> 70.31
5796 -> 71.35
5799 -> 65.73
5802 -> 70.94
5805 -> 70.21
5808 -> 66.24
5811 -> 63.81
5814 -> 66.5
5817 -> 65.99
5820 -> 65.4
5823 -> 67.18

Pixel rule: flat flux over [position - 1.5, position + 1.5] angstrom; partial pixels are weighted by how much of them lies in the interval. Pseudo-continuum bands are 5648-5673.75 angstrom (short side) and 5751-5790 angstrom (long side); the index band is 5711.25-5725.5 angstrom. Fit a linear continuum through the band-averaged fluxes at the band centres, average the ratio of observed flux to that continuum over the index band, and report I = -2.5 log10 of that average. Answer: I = 0.007 mag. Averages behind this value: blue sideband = 72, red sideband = 69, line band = 70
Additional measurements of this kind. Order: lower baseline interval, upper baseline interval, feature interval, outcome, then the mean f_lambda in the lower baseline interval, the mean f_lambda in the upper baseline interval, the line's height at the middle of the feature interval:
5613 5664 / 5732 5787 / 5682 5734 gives 0.02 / 72.7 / 69.6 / 70.9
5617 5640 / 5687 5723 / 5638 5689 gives -0.01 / 73.1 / 69.3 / 71.3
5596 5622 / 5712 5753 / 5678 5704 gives 0.01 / 71.5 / 69.9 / 70.4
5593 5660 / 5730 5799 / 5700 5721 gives 0.02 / 72.1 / 69.5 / 70.5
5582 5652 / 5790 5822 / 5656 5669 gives -0.03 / 72.2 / 67.7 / 71.1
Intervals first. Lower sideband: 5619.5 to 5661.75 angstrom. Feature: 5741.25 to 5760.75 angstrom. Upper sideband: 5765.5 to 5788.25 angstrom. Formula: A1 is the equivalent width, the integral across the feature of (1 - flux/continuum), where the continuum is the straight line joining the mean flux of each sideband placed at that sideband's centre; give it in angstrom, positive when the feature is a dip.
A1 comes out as 0.47 angstrom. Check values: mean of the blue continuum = 72.8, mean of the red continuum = 69.6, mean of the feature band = 68.5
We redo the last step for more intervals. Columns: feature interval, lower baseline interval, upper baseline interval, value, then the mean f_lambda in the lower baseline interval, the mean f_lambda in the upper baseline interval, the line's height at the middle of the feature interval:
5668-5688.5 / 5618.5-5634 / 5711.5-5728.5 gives 0.1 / 73.1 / 69.7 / 71.2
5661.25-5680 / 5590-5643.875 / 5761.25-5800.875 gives -0.3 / 72.1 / 69.4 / 71.2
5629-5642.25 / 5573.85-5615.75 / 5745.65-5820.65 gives -0.4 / 71.8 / 68.3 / 71.1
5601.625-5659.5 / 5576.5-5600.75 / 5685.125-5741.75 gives -1.3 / 71.6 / 69.8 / 71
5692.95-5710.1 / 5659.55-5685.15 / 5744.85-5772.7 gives 0.4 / 71.8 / 68.6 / 70.7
